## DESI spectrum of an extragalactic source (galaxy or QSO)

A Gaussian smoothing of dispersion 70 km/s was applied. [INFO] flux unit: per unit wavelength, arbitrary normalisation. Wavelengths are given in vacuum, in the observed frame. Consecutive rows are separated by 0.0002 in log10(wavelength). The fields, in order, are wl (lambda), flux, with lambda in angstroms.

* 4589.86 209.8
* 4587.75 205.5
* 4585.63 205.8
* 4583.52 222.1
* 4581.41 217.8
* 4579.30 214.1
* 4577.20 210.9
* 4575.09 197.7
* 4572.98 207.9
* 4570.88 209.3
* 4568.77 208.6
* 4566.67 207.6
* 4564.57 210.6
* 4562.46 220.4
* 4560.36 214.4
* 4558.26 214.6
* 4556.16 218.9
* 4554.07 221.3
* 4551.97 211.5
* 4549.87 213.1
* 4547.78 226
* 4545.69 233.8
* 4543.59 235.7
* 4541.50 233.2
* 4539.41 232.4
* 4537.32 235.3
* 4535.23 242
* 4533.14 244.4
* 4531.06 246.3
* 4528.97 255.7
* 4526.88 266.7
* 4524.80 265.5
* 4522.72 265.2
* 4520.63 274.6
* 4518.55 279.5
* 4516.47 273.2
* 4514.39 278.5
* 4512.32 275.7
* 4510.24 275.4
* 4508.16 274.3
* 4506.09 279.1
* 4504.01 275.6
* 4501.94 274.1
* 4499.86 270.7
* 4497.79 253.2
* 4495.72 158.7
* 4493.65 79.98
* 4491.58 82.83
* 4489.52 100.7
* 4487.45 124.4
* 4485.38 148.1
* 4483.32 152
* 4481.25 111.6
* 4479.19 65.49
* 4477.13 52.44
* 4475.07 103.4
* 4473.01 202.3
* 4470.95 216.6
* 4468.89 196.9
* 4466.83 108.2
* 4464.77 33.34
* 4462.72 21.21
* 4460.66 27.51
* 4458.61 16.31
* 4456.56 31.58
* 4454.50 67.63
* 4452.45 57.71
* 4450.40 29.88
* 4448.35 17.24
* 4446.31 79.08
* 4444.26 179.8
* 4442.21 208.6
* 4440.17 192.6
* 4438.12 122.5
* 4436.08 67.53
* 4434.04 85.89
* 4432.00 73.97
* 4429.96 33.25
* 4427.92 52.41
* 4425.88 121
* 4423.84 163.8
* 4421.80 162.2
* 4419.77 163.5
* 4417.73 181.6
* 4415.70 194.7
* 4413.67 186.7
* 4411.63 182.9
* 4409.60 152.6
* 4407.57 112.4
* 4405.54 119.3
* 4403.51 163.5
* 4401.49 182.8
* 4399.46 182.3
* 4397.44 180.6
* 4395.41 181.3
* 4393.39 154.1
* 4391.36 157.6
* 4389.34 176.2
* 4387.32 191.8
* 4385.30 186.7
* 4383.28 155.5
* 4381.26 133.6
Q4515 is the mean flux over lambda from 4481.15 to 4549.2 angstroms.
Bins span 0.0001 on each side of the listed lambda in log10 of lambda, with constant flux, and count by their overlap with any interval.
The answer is 227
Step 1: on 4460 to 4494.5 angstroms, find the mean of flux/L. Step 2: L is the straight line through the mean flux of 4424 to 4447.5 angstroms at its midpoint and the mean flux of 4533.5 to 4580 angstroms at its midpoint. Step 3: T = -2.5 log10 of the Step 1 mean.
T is 0.345 mag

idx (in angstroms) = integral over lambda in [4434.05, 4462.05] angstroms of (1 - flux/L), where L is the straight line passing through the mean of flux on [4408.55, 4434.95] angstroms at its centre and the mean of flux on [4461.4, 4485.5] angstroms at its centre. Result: 9.49 angstroms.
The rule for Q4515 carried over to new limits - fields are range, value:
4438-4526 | 159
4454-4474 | 92.6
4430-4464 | 78.2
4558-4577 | 210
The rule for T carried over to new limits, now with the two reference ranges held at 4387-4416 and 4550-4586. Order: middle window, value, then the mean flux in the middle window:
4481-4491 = 0.44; 127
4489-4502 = 0.14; 170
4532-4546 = -0.16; 237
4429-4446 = 0.43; 119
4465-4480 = 0.38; 131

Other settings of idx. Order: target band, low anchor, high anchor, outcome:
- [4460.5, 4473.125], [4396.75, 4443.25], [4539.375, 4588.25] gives 4.0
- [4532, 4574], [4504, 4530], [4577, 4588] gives 3.1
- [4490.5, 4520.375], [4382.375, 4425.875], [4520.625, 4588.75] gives -4.5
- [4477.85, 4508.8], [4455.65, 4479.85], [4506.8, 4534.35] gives 1.4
